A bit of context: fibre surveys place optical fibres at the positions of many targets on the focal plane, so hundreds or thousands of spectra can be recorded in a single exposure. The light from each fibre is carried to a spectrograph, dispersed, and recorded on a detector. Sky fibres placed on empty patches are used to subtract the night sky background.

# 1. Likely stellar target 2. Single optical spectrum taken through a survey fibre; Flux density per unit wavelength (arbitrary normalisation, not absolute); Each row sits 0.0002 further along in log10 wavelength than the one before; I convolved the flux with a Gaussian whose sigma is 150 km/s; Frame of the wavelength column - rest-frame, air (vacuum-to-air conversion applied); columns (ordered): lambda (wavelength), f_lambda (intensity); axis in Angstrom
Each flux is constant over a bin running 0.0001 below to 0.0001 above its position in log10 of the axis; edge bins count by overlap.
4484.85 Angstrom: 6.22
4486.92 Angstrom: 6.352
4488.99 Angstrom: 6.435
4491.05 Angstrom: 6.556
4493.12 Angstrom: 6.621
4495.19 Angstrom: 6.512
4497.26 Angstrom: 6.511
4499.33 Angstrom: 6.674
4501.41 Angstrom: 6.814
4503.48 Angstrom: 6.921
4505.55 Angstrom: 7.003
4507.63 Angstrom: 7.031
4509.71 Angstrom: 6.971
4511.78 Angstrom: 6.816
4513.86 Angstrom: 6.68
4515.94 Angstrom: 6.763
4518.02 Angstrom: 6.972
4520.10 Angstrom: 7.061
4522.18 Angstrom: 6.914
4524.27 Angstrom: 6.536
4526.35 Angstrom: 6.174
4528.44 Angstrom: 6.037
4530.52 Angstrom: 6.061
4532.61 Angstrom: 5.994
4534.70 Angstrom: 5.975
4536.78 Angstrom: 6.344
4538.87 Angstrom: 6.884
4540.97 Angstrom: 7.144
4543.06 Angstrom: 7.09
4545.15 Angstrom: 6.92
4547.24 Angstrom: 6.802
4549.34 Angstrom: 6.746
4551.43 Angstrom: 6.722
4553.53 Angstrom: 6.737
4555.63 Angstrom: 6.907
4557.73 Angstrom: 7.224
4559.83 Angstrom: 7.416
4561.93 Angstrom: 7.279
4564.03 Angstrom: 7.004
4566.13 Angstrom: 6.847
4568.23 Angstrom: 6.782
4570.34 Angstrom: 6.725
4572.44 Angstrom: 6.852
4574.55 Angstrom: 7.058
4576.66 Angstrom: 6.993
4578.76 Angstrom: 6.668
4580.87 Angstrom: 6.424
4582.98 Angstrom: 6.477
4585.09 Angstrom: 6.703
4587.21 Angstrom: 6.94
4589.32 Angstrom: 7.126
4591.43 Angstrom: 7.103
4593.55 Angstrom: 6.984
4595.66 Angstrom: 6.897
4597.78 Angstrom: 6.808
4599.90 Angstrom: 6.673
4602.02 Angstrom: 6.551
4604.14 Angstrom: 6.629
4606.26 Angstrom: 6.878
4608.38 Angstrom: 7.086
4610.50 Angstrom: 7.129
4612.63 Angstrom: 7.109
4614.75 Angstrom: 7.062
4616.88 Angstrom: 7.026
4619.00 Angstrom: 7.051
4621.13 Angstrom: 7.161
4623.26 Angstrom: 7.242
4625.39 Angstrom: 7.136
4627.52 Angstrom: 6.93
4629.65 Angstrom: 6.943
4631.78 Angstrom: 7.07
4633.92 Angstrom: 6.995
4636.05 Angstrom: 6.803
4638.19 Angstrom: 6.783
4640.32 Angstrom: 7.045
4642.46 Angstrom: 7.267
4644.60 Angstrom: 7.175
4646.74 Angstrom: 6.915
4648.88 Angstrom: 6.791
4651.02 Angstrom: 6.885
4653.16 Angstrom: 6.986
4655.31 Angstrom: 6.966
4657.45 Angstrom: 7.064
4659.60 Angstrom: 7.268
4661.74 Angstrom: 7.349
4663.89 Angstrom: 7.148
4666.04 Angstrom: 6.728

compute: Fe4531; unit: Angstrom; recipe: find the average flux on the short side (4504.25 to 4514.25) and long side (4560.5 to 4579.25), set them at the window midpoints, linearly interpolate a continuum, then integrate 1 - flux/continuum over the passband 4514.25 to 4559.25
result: 1.6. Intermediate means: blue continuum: 6.92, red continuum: 6.93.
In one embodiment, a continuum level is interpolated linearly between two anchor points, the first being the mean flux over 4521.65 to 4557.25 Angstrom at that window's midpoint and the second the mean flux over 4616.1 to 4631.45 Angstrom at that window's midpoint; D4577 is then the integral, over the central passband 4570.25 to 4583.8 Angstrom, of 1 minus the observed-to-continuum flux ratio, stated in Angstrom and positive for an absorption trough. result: 0.1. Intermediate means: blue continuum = 6.59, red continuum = 7.07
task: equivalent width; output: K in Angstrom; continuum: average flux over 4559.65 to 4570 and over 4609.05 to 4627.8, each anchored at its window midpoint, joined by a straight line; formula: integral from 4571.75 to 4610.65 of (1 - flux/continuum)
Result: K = 1.2 Angstrom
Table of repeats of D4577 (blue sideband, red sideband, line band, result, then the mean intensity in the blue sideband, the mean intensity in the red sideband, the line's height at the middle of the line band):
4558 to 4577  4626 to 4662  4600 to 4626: 0.06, 7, 7.01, 7.01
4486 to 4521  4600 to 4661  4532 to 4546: 0.37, 6.75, 7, 6.82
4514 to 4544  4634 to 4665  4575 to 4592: -0.07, 6.57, 7.03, 6.78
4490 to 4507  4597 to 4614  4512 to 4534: 0.73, 6.71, 6.86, 6.75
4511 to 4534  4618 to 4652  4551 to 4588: -0.80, 6.53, 7.01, 6.73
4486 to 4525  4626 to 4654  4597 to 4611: 0.21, 6.75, 6.97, 6.91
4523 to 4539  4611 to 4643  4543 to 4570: -2.13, 6.22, 7.04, 6.44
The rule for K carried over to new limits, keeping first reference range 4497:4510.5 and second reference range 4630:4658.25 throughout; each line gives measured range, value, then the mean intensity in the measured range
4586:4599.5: 0.0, 6.96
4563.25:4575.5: 0.1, 6.87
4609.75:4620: -0.2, 7.07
